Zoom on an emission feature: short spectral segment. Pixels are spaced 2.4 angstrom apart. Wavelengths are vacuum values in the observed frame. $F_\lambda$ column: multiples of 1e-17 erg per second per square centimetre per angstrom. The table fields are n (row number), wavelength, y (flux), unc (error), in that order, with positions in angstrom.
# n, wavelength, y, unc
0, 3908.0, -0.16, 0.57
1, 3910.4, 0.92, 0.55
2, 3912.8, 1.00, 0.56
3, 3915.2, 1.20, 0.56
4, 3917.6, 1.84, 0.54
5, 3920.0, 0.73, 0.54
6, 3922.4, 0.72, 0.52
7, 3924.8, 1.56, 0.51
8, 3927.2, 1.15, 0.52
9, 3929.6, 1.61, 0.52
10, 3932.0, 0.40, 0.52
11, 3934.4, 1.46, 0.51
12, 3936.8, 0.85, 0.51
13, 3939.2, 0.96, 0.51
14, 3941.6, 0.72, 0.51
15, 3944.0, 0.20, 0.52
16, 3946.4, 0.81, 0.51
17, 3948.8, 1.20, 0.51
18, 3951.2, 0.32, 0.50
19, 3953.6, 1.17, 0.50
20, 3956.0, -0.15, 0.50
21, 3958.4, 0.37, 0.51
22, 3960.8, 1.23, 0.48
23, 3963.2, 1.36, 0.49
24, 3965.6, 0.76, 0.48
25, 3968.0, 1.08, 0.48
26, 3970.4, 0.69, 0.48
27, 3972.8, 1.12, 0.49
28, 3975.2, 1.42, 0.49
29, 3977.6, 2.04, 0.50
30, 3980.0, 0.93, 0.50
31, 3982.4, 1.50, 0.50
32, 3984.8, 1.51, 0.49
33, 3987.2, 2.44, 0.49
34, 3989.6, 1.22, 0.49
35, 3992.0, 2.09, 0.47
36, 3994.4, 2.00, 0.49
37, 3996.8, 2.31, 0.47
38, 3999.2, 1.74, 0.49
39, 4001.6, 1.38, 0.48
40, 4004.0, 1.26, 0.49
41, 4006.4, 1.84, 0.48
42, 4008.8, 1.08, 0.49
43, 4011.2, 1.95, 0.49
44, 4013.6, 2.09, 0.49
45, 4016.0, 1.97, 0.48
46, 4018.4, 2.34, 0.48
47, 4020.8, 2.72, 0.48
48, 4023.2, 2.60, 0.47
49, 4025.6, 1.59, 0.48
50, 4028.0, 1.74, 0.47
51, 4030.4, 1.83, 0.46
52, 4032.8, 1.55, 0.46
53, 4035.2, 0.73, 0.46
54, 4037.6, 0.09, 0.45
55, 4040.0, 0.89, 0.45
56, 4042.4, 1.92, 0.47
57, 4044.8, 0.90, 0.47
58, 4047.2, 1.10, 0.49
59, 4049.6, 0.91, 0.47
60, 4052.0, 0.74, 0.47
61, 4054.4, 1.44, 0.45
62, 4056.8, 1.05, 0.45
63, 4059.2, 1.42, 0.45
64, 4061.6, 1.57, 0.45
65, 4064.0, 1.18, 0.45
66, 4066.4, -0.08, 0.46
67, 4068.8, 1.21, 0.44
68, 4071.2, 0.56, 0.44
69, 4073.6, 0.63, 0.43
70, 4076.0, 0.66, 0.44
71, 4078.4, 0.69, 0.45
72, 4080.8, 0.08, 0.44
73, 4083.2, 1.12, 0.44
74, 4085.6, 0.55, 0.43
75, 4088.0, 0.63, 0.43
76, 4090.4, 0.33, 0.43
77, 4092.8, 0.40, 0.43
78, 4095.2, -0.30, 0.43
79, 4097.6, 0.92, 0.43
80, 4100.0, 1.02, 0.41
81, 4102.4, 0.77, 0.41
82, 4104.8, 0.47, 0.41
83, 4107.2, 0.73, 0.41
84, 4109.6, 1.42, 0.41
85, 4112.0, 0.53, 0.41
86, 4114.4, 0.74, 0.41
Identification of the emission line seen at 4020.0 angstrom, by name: C III] 1909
